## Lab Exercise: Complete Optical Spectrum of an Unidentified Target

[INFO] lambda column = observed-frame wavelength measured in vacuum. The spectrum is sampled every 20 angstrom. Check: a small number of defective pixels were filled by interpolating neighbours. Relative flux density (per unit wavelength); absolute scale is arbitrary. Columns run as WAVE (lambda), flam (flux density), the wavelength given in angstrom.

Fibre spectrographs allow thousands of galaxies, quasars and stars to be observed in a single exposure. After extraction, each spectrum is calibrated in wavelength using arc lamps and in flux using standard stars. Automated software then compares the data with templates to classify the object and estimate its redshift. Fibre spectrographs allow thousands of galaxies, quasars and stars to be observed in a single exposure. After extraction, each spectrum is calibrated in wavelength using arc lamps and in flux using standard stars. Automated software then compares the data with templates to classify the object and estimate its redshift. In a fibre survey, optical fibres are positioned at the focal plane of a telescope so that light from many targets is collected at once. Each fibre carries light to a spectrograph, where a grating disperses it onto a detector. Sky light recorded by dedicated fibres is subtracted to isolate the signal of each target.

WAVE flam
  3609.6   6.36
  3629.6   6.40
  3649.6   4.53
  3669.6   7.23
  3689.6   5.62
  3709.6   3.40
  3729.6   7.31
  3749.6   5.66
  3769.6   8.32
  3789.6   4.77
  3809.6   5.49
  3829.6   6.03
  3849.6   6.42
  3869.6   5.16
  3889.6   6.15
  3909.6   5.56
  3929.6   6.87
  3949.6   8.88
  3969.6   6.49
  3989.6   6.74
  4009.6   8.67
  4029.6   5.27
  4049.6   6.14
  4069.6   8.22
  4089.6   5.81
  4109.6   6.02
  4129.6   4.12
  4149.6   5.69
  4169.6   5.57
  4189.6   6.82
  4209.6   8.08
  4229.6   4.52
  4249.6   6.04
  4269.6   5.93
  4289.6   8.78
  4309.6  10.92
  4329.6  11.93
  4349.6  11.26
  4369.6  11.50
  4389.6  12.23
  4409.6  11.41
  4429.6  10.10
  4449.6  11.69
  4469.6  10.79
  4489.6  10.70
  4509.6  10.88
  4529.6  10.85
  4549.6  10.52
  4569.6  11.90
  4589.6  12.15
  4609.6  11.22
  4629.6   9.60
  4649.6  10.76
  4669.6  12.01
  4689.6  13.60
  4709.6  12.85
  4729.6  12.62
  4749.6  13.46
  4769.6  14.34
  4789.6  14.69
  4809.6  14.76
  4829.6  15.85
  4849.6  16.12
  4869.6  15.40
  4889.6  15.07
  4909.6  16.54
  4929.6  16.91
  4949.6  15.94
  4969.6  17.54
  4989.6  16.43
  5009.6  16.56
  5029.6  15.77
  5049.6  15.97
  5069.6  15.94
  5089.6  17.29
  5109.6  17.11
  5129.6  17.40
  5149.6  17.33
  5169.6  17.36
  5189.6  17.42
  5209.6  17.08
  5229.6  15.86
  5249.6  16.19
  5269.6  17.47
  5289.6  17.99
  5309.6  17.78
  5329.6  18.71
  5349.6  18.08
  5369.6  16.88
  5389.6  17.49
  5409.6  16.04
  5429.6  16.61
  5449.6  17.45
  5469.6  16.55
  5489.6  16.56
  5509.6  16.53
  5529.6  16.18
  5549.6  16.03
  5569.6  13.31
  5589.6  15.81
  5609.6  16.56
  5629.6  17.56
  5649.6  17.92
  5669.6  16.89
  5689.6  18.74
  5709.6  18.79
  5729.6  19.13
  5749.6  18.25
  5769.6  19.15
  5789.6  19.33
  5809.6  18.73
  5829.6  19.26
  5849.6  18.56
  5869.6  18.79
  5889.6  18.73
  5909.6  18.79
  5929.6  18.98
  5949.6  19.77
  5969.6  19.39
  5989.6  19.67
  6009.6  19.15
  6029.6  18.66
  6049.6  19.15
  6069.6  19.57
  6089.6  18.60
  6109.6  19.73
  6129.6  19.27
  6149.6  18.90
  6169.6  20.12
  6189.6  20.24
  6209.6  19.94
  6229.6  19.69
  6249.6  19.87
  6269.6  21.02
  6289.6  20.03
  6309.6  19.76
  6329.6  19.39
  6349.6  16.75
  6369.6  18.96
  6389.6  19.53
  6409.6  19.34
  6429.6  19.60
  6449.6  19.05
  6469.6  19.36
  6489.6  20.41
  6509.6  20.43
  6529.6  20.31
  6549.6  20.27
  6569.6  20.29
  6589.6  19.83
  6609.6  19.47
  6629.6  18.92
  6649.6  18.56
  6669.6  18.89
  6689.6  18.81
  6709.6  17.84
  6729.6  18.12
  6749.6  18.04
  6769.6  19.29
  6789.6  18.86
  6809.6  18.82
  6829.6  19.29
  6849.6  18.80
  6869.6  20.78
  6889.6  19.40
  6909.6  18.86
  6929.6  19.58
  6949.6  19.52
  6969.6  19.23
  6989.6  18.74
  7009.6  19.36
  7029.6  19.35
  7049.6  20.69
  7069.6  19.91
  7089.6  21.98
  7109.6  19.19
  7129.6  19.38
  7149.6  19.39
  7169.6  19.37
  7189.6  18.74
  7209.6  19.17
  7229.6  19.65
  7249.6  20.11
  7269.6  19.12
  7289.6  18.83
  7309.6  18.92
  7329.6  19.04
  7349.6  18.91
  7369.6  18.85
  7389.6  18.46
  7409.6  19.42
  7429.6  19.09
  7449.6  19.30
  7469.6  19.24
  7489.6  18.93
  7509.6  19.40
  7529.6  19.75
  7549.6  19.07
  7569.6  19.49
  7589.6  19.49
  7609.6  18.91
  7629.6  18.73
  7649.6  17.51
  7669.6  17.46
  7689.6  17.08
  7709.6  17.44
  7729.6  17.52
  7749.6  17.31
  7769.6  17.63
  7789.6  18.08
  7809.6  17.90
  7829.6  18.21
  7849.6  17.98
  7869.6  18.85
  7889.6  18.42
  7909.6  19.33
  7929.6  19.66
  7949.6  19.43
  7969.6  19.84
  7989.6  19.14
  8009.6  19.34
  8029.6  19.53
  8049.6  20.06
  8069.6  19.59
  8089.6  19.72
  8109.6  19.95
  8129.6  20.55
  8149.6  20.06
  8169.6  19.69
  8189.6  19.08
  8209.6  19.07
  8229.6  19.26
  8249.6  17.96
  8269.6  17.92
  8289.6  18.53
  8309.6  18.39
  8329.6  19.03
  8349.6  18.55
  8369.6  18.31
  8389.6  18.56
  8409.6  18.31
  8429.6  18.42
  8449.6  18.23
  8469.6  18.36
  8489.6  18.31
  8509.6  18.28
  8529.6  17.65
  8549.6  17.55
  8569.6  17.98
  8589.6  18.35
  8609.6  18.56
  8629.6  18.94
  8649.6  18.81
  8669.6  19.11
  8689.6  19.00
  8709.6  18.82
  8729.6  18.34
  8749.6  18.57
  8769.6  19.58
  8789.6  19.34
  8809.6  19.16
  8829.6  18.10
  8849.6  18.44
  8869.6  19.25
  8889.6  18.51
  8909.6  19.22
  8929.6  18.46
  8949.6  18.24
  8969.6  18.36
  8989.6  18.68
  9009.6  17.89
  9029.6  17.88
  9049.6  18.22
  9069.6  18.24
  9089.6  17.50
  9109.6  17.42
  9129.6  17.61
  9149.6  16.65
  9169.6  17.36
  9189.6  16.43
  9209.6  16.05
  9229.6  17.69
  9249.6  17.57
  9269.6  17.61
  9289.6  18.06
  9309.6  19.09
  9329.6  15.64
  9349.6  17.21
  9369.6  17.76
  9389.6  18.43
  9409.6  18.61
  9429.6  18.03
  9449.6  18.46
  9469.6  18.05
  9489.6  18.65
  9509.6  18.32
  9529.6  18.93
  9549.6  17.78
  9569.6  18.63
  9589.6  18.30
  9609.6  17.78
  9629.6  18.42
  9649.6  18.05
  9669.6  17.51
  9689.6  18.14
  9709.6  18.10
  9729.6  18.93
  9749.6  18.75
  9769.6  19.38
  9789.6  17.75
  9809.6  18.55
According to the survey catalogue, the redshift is 0.08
